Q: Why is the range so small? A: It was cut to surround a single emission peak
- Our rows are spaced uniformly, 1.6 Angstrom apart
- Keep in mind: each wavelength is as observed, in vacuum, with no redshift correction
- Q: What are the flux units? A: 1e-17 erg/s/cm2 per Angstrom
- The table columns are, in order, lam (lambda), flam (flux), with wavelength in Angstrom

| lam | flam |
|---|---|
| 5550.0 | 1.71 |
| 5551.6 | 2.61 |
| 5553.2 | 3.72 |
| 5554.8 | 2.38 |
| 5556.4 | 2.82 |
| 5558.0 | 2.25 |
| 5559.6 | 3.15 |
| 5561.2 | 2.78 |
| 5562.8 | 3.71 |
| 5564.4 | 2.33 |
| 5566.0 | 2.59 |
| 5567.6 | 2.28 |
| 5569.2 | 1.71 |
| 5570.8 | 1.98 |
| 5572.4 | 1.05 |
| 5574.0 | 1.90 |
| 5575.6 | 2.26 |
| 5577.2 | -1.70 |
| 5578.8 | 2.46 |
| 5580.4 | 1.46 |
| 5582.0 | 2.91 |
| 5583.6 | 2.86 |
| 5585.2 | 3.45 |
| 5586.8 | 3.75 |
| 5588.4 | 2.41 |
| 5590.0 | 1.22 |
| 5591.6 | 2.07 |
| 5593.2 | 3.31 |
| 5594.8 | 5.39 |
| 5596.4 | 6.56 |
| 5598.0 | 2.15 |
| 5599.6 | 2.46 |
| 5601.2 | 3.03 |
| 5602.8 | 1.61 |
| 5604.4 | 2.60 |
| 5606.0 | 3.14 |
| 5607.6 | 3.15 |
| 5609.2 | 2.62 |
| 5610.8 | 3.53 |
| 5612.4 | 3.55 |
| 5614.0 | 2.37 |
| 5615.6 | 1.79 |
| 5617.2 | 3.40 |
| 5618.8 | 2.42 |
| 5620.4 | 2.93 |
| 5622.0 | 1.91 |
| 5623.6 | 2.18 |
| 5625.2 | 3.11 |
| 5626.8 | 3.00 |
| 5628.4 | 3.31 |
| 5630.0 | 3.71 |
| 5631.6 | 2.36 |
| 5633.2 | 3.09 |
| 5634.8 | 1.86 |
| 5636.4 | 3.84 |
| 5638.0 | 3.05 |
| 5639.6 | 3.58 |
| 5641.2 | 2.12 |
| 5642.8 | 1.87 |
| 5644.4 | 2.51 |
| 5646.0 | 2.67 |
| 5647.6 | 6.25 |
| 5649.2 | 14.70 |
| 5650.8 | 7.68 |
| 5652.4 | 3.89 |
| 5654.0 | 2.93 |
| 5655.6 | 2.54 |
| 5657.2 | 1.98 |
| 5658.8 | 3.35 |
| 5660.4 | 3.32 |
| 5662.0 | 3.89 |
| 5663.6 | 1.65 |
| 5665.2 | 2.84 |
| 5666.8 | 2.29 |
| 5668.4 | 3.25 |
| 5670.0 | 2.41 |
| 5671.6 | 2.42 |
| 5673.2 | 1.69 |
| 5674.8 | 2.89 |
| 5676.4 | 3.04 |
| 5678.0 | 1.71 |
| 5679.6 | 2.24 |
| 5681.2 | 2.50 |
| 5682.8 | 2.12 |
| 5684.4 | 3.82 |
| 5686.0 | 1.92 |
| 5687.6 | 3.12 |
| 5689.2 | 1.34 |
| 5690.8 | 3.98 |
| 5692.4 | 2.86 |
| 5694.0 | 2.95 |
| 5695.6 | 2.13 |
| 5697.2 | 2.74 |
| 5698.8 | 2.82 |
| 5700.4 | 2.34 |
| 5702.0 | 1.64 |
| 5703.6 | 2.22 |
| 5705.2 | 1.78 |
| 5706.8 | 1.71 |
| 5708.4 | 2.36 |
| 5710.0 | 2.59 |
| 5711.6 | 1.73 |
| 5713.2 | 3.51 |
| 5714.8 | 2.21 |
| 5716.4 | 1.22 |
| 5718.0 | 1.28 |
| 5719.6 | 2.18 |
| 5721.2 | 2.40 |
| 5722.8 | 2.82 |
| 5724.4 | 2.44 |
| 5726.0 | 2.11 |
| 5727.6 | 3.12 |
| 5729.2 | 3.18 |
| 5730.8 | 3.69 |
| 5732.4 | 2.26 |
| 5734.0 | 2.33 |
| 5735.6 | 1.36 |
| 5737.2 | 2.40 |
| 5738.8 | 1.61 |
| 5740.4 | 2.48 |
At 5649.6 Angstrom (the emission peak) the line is [O III] 5007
